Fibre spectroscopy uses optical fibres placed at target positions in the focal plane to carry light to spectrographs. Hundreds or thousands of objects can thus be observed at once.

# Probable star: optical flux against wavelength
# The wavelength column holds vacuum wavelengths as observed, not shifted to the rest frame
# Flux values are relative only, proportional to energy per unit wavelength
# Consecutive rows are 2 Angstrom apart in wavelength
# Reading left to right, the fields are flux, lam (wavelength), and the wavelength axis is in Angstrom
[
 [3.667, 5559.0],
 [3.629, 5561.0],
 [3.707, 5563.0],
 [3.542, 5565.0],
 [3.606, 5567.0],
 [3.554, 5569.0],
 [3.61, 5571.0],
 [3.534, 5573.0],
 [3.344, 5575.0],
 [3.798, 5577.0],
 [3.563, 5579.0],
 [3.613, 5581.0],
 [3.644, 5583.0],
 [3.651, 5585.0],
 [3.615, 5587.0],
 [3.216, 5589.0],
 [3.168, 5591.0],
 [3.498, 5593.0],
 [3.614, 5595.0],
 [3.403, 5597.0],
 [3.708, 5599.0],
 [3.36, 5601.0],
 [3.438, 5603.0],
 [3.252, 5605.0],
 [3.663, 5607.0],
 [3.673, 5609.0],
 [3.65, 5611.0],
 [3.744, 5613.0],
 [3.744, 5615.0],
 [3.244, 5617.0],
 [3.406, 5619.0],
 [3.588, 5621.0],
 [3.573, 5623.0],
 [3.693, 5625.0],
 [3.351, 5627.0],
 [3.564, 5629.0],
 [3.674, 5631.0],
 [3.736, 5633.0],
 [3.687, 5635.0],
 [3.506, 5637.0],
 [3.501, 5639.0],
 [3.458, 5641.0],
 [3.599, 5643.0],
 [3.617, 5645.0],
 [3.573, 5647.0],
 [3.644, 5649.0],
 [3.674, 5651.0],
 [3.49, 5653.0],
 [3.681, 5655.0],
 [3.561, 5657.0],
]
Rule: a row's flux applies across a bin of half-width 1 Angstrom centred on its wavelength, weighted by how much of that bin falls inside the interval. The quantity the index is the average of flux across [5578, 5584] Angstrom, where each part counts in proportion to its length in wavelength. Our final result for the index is 3.61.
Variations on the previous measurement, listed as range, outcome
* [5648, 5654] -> 3.6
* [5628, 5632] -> 3.62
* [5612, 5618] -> 3.58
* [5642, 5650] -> 3.61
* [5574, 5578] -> 3.57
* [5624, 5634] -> 3.6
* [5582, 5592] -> 3.46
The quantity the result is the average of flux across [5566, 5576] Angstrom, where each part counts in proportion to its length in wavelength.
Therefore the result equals 3.53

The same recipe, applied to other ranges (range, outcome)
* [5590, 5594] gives 3.33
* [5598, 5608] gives 3.48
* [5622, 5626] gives 3.63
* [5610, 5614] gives 3.7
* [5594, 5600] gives 3.57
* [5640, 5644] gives 3.53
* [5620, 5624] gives 3.58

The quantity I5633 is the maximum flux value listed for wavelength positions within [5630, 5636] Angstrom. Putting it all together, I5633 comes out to 3.736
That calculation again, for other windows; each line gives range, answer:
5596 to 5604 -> 3.708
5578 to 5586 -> 3.651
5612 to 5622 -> 3.744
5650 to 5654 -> 3.674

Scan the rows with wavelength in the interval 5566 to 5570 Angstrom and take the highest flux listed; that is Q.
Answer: 3.606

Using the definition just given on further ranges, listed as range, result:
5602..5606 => 3.438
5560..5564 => 3.707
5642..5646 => 3.617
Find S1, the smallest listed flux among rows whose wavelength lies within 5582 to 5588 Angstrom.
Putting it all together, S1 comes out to 3.615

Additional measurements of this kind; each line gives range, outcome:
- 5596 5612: 3.252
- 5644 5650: 3.573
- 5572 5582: 3.344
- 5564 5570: 3.542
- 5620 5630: 3.351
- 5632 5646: 3.458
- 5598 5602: 3.36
